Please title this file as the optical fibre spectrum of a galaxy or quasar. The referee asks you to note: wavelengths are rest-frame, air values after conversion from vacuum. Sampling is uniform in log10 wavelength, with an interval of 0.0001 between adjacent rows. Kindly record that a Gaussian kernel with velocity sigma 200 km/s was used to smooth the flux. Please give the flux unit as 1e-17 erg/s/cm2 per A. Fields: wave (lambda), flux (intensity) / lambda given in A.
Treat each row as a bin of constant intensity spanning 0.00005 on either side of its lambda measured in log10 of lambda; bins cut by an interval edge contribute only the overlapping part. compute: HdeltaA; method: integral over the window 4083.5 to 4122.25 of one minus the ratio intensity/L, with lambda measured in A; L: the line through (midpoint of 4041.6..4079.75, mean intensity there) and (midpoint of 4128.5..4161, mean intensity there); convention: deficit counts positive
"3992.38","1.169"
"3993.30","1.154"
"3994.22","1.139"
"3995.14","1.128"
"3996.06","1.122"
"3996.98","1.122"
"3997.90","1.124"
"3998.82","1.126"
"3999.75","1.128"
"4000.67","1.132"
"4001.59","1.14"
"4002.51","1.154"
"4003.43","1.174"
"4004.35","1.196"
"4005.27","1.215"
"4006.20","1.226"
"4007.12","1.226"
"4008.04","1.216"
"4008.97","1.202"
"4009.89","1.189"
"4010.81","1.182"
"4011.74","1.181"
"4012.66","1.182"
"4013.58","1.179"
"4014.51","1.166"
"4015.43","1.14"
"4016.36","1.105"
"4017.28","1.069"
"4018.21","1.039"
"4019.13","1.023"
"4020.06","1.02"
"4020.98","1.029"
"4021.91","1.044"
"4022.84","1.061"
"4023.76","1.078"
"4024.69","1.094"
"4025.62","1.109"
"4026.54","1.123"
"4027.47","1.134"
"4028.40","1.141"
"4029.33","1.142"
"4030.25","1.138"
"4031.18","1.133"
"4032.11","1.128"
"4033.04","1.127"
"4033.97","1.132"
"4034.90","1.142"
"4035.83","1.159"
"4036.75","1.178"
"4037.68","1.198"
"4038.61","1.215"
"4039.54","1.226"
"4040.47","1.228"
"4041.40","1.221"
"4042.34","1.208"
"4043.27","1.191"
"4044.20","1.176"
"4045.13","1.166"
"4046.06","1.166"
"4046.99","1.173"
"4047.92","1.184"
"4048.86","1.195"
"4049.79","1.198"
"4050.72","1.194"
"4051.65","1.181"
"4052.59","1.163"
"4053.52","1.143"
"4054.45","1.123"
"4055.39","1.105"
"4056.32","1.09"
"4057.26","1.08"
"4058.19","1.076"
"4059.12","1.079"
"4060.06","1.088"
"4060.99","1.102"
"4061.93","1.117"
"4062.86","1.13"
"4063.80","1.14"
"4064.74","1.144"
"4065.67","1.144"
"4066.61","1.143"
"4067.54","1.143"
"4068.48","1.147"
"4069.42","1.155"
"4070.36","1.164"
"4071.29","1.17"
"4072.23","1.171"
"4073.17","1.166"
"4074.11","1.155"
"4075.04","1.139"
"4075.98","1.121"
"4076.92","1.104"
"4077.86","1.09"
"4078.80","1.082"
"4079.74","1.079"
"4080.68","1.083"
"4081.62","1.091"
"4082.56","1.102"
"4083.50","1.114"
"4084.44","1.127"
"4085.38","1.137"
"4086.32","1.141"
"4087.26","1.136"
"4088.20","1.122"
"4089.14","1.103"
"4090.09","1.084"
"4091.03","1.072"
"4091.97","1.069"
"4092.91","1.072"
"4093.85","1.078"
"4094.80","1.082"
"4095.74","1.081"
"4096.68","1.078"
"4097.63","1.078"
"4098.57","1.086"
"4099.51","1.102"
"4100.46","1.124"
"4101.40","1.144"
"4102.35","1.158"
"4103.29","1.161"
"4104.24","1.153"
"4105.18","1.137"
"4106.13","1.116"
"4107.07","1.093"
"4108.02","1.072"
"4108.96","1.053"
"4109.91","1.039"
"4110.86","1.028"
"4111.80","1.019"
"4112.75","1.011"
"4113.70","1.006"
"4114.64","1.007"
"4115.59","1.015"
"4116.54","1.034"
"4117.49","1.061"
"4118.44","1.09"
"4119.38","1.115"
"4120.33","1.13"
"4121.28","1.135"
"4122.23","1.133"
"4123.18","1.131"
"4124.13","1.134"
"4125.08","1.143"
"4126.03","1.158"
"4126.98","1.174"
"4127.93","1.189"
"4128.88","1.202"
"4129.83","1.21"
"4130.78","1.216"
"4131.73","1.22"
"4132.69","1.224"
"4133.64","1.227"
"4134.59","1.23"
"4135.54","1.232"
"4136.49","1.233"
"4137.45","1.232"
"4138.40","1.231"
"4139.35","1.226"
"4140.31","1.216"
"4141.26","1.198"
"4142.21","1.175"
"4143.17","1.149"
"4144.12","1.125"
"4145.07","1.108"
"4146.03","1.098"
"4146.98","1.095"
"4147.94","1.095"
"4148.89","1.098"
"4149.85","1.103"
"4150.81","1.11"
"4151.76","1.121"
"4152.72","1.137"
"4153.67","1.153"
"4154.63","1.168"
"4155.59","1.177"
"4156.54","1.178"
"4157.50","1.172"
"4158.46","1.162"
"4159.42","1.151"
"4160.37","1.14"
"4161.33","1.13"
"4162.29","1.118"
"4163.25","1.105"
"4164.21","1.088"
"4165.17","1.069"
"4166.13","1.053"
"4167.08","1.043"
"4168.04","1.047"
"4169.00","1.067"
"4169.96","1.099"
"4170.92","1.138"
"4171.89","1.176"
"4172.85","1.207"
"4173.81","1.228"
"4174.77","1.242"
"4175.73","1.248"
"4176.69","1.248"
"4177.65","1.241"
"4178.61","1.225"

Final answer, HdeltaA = 2.2 A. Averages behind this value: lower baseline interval 1.14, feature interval 1.09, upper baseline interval 1.17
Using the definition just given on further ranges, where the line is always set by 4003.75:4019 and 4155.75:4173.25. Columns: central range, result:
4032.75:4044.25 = -0.3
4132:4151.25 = -0.8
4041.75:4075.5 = 0.1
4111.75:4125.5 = 0.7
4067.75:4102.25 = 0.9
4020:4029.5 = 0.6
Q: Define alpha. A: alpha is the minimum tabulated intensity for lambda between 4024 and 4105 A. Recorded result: 1.069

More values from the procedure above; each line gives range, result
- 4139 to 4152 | 1.095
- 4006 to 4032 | 1.02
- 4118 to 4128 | 1.09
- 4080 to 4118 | 1.006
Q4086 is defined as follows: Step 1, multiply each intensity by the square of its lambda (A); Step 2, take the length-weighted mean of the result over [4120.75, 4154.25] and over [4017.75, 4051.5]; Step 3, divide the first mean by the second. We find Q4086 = 1.07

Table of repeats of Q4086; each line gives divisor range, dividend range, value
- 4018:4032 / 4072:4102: 1.05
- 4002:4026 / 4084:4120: 1.00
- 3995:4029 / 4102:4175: 1.07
